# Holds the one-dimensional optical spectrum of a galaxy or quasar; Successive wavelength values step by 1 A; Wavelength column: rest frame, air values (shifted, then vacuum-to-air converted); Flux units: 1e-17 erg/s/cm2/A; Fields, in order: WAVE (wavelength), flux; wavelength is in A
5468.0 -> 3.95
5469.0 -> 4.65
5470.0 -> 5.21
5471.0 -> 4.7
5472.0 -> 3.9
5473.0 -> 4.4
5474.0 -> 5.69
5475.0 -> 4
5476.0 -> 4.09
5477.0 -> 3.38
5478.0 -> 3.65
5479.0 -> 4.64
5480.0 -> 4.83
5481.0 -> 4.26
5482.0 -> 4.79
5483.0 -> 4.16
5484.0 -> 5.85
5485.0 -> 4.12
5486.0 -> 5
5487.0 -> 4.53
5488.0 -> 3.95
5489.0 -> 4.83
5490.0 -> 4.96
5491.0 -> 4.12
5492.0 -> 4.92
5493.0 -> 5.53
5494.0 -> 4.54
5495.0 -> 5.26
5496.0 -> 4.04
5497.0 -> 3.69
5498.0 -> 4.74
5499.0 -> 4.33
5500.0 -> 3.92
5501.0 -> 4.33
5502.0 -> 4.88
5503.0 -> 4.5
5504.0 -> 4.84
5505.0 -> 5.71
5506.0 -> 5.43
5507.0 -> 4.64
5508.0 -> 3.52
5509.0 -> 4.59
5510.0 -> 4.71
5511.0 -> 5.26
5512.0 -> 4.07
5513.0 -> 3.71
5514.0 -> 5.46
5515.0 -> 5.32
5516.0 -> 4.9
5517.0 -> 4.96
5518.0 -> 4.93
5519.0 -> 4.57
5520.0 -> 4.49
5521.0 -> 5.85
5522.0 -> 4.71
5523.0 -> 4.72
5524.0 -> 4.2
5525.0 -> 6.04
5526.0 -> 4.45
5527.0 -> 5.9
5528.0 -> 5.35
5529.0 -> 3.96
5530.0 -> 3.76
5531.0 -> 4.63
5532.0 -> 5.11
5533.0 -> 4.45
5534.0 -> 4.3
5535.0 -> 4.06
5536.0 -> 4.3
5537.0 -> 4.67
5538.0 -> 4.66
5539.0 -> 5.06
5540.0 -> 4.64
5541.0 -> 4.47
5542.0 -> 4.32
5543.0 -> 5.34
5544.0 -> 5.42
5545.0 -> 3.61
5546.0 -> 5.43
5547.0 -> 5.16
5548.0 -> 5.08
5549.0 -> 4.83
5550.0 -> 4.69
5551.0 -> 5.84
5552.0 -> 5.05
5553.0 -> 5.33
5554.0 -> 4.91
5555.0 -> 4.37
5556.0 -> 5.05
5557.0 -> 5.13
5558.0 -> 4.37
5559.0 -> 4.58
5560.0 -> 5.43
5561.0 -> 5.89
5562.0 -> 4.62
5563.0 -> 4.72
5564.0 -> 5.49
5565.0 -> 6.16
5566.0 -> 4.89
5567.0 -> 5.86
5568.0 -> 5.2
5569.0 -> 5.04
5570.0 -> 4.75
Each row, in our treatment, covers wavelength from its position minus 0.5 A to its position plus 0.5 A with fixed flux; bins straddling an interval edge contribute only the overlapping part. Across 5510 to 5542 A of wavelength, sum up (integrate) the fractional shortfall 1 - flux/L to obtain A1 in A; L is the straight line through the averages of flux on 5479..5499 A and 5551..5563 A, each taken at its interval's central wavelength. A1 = 0.64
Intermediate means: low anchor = 4.63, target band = 4.73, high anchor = 5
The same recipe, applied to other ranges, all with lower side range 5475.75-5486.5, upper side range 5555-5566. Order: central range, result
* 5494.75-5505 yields 0.2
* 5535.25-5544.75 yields 0.4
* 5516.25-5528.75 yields -0.5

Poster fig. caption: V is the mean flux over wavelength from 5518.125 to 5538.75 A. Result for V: 4.72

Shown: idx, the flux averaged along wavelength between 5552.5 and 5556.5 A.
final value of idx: 4.92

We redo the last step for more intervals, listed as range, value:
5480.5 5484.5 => 4.76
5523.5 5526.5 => 4.9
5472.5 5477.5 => 4.31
